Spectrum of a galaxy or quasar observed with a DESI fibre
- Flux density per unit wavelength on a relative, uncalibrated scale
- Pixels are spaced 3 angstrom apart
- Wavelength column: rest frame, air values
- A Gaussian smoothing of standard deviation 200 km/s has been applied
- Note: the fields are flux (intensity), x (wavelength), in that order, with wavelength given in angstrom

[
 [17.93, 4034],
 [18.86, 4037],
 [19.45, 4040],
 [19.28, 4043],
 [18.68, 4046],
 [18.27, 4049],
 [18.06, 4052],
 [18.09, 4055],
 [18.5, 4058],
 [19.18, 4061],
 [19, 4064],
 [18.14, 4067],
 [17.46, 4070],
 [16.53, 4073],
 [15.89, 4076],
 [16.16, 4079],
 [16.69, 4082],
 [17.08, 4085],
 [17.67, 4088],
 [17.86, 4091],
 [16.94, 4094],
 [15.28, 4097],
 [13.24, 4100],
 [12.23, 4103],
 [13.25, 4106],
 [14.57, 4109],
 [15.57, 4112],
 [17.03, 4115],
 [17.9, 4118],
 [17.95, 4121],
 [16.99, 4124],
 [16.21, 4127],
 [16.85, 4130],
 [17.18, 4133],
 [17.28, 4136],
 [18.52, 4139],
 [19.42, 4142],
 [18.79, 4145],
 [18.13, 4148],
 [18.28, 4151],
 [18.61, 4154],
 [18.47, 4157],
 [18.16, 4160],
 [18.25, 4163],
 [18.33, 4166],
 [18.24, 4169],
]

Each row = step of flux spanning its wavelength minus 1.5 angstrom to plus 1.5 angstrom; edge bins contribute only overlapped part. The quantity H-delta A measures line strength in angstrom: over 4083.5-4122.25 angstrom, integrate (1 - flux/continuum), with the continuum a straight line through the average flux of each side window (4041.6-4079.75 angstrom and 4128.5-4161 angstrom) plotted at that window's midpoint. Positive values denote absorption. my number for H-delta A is 4.7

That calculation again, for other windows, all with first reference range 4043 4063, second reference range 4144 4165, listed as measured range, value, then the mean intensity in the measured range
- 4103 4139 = 4.1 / 16.3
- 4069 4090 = 1.9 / 16.8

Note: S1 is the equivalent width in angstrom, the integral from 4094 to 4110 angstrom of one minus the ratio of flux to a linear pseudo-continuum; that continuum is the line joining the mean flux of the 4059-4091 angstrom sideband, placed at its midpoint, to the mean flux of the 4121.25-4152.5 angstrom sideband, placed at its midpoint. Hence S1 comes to 3.3 angstrom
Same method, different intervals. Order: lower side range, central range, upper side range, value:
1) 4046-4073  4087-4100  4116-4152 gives 1.1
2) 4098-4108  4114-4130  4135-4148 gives -1.5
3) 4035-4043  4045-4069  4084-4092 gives 0.1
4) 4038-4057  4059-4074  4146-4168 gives 0.4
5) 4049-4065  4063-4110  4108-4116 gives 2.6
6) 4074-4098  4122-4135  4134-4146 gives 0.9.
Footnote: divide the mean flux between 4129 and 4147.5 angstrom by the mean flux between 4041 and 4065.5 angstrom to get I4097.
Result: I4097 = 0.97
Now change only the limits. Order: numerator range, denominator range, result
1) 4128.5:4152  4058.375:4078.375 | 1.02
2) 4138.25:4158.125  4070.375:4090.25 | 1.11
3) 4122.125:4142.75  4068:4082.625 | 1.05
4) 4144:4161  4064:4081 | 1.08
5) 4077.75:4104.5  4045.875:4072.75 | 0.87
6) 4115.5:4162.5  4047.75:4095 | 1.02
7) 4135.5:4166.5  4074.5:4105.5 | 1.16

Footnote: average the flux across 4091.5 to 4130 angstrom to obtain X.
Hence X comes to 15.7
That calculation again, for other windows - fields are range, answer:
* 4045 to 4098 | 17.5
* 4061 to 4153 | 16.9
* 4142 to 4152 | 18.6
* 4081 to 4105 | 15.8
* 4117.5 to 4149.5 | 17.7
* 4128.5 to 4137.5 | 17.1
